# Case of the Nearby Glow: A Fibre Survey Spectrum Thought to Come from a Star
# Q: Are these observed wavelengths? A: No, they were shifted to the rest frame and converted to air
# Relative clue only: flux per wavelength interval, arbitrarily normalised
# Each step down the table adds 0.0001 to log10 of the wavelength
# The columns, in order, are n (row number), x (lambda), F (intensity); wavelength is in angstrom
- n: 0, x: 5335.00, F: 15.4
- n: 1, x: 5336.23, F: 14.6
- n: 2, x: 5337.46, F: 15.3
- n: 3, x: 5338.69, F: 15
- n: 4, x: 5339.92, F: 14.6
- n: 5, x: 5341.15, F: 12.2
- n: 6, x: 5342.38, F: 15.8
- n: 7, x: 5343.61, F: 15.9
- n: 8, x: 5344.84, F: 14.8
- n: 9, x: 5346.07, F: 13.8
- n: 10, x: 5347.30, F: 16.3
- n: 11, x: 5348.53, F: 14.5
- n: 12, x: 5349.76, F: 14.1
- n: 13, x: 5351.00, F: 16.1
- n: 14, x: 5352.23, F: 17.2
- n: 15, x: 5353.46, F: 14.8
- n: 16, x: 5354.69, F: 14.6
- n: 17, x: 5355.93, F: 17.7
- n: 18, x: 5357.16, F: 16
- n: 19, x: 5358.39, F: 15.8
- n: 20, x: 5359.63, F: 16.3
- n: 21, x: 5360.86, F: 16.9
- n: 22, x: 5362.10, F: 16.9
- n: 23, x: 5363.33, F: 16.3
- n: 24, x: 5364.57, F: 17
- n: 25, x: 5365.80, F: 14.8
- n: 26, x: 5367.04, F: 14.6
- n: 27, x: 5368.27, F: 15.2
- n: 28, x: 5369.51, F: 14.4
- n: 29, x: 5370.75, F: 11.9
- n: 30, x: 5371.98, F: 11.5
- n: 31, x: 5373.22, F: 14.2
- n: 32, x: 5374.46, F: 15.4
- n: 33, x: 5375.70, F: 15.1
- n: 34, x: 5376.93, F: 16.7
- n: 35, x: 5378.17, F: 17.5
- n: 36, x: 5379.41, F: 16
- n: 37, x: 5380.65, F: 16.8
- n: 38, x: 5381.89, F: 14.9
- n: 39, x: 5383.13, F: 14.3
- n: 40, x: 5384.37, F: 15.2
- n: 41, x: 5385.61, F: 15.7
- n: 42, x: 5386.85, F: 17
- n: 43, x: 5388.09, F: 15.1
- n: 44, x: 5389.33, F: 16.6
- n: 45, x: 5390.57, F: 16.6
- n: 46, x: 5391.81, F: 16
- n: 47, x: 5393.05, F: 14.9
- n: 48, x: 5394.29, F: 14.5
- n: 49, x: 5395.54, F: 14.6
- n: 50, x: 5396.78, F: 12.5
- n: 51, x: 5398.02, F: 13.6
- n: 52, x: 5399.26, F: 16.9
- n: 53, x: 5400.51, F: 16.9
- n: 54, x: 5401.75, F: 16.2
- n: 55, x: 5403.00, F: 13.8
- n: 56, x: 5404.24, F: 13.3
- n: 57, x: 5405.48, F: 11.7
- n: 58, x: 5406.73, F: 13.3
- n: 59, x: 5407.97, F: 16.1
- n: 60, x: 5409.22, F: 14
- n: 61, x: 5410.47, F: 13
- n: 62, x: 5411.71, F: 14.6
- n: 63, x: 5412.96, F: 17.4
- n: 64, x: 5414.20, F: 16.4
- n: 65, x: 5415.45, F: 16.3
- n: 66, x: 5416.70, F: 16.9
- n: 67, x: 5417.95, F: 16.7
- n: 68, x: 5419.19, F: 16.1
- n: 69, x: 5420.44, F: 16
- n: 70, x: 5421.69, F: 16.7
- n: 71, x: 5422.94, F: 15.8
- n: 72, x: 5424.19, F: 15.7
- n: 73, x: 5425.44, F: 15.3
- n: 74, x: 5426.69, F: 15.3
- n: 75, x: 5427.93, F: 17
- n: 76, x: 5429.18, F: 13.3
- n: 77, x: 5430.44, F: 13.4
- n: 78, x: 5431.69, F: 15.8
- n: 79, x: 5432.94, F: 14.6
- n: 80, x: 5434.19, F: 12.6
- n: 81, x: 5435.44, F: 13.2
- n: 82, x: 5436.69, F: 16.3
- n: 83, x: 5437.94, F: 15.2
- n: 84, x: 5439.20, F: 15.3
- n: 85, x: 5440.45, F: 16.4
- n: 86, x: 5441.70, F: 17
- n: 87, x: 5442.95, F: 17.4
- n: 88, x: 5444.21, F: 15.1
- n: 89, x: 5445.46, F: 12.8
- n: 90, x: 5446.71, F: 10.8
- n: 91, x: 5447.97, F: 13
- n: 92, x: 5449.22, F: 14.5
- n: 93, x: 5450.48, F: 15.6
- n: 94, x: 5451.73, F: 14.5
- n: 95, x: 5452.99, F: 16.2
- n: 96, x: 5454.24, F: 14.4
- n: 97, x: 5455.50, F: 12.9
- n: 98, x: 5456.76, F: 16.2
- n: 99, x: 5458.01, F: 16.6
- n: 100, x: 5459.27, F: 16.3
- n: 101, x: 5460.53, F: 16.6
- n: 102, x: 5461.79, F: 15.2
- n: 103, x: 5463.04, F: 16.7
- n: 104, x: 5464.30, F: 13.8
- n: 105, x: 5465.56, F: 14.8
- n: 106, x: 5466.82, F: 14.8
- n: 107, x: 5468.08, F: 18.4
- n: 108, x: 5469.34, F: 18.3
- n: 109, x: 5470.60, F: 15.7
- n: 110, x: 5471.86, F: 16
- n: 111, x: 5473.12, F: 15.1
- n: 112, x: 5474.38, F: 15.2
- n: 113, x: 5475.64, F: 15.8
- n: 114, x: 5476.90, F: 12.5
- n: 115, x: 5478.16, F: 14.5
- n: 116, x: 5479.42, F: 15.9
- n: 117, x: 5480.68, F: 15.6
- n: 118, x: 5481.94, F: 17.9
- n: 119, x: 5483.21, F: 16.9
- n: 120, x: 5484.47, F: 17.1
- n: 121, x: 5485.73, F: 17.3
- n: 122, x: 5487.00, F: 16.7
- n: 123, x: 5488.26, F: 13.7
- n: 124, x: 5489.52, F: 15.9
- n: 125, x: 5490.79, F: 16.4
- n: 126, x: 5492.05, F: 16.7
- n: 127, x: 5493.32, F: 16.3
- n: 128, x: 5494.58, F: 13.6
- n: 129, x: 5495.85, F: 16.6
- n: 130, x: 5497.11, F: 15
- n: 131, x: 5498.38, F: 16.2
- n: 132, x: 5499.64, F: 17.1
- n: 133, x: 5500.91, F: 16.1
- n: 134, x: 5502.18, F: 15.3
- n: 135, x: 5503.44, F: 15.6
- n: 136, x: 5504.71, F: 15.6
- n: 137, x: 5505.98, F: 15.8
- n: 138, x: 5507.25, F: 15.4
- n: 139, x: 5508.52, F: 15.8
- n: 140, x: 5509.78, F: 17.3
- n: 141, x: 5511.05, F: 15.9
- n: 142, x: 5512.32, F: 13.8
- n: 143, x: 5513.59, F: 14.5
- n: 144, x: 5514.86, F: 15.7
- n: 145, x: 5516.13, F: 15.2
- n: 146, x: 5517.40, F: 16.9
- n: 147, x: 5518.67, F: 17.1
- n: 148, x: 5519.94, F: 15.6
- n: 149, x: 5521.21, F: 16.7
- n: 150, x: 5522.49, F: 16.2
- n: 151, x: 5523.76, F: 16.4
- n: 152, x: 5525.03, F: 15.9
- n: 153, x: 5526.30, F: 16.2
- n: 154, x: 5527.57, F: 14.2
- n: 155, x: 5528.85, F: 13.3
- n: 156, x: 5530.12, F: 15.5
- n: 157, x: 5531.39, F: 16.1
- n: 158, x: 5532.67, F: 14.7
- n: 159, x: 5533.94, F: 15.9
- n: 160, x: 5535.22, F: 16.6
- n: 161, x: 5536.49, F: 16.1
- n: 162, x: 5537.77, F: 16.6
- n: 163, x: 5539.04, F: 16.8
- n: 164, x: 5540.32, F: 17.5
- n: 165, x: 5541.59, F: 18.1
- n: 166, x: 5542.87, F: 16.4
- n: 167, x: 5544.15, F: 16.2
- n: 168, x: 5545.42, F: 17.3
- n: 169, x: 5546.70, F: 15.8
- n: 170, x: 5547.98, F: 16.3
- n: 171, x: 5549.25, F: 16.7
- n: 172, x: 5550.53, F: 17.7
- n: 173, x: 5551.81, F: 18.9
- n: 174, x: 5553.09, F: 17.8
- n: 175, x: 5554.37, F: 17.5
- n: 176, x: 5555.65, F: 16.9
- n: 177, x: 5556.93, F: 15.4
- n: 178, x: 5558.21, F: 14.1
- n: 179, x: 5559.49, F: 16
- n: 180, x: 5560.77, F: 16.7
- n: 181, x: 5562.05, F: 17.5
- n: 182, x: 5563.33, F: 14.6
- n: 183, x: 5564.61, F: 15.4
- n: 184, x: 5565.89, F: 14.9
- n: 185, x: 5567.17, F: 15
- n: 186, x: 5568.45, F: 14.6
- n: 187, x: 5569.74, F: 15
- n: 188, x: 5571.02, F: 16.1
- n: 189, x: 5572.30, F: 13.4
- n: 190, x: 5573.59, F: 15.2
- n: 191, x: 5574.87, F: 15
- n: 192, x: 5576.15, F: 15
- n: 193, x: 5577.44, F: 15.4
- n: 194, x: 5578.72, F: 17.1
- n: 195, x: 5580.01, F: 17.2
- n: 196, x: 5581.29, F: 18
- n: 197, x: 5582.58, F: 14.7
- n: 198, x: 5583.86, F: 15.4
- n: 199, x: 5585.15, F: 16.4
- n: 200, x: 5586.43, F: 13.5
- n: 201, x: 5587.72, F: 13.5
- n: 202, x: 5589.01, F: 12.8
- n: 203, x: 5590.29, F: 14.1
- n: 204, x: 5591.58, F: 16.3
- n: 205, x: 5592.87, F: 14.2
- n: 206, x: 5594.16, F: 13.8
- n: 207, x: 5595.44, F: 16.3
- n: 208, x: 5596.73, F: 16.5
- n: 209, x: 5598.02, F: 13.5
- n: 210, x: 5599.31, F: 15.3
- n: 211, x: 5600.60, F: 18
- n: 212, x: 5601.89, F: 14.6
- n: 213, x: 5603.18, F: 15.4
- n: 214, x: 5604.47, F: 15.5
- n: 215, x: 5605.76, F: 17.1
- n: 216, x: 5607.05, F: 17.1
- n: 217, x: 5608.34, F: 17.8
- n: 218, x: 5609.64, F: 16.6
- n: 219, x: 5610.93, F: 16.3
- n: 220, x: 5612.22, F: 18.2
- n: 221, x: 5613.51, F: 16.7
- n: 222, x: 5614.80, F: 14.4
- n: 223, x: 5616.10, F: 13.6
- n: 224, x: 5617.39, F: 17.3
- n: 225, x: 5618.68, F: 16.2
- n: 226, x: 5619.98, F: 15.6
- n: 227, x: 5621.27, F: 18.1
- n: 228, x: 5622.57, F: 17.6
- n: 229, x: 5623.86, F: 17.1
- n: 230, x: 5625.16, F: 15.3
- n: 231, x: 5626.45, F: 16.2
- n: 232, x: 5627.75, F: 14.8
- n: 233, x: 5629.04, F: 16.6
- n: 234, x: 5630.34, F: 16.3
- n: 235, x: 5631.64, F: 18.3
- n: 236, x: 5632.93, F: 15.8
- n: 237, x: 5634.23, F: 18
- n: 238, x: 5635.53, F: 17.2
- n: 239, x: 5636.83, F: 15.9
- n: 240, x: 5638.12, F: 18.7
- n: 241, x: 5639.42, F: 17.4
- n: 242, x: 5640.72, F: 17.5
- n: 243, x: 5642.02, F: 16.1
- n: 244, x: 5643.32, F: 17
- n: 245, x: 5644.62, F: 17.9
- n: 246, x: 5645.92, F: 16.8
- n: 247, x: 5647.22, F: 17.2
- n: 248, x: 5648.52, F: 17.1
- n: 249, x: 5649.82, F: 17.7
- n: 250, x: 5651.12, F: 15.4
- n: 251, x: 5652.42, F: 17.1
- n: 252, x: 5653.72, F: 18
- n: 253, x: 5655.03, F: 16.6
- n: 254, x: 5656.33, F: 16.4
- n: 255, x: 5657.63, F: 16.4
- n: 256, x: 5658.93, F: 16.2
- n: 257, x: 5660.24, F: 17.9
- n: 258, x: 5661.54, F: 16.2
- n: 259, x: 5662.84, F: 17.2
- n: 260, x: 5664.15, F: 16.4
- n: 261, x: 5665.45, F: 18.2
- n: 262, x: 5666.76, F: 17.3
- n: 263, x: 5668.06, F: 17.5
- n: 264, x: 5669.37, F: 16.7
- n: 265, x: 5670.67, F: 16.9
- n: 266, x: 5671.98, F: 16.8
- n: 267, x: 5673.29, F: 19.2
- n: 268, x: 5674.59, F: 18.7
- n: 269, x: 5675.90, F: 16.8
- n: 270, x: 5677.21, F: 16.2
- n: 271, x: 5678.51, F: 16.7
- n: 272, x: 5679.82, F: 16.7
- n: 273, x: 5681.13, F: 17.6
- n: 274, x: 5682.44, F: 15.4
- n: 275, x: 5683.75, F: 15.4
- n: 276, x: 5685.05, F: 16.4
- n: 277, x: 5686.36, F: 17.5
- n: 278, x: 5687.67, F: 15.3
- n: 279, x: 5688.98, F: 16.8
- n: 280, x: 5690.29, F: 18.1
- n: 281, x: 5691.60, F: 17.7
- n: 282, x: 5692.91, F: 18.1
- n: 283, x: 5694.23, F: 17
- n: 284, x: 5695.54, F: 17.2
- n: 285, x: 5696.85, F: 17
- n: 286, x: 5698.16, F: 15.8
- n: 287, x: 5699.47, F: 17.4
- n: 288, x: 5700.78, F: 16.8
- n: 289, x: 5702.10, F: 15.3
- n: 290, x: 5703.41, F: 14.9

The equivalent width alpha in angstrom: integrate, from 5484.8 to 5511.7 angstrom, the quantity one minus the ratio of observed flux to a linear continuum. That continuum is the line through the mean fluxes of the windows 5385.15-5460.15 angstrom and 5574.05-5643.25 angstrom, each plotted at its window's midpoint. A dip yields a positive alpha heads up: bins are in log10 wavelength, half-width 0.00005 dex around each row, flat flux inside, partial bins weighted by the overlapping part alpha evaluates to -0.7 angstrom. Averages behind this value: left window 15.1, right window 16.1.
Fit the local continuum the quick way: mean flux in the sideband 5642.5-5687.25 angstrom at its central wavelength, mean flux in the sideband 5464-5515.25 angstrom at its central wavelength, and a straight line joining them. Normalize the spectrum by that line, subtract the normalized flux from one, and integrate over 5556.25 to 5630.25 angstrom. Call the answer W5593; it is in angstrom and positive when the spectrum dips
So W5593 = 3.6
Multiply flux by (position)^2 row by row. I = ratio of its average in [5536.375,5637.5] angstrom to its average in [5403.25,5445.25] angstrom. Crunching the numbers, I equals 1.1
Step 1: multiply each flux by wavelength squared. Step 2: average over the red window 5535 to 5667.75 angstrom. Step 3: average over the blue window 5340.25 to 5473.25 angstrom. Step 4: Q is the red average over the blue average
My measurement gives 1.14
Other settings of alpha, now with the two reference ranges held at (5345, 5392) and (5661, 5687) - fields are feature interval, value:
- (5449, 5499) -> 0.9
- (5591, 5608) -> 1.0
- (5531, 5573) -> 0.5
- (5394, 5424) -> 1.1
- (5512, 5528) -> 0.5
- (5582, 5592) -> 1.2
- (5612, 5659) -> 0.3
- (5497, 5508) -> 0.2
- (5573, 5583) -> 0.3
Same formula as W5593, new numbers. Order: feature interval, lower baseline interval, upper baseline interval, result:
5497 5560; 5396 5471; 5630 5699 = -0.7 angstrom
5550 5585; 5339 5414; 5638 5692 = 0.9 angstrom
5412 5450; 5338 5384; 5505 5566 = 0.9 angstrom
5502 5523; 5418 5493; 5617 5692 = 0.1 angstrom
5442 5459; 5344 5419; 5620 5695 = 1.1 angstrom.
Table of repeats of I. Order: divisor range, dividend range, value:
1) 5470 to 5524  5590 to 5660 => 1.09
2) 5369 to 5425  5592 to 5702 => 1.20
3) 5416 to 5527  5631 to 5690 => 1.17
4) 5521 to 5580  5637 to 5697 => 1.11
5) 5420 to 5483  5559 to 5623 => 1.08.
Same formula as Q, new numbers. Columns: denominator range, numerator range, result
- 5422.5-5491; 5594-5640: 1.13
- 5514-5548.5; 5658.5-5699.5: 1.11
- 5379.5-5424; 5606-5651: 1.19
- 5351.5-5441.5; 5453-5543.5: 1.07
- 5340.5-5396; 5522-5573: 1.11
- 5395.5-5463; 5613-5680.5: 1.21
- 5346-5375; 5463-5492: 1.08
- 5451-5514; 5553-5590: 1.02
